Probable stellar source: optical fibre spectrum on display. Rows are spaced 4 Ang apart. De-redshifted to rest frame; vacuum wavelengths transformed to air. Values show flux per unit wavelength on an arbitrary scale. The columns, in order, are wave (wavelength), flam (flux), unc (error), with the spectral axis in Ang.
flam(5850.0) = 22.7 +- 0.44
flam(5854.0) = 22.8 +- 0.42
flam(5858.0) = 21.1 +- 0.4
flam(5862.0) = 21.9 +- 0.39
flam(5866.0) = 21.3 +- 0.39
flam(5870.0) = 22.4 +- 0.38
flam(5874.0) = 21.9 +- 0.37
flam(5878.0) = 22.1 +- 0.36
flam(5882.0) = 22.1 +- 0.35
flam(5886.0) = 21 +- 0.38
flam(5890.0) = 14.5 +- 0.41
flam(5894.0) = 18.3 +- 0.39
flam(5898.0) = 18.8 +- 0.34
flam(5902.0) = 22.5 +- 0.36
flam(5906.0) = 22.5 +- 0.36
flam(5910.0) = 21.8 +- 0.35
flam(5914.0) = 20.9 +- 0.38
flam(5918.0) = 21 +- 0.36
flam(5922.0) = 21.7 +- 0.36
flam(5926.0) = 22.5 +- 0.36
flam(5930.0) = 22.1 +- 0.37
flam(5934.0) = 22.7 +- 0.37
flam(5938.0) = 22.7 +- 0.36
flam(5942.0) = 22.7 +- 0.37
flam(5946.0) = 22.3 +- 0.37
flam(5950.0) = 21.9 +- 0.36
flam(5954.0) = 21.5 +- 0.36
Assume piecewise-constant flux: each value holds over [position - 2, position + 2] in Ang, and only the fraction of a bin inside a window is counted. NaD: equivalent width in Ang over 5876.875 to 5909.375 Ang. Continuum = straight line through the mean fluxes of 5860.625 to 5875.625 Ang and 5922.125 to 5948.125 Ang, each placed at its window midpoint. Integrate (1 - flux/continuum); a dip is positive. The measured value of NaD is 2.71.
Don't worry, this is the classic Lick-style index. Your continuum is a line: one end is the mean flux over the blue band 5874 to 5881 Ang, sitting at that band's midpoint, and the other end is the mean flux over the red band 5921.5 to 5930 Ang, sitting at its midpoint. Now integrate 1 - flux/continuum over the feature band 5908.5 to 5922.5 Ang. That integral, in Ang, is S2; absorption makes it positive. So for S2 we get 0.5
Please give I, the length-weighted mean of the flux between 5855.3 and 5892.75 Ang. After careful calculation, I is 20.9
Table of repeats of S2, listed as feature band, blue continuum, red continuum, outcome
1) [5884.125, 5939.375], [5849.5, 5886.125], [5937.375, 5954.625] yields 3.0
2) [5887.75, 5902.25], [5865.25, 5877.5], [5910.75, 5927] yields 2.4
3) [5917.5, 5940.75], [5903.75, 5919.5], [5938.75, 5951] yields -0.2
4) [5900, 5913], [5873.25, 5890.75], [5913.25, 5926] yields -0.6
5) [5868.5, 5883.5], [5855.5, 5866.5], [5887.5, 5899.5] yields -2.0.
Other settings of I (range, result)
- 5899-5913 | 21.9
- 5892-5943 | 21.5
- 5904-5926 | 21.7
